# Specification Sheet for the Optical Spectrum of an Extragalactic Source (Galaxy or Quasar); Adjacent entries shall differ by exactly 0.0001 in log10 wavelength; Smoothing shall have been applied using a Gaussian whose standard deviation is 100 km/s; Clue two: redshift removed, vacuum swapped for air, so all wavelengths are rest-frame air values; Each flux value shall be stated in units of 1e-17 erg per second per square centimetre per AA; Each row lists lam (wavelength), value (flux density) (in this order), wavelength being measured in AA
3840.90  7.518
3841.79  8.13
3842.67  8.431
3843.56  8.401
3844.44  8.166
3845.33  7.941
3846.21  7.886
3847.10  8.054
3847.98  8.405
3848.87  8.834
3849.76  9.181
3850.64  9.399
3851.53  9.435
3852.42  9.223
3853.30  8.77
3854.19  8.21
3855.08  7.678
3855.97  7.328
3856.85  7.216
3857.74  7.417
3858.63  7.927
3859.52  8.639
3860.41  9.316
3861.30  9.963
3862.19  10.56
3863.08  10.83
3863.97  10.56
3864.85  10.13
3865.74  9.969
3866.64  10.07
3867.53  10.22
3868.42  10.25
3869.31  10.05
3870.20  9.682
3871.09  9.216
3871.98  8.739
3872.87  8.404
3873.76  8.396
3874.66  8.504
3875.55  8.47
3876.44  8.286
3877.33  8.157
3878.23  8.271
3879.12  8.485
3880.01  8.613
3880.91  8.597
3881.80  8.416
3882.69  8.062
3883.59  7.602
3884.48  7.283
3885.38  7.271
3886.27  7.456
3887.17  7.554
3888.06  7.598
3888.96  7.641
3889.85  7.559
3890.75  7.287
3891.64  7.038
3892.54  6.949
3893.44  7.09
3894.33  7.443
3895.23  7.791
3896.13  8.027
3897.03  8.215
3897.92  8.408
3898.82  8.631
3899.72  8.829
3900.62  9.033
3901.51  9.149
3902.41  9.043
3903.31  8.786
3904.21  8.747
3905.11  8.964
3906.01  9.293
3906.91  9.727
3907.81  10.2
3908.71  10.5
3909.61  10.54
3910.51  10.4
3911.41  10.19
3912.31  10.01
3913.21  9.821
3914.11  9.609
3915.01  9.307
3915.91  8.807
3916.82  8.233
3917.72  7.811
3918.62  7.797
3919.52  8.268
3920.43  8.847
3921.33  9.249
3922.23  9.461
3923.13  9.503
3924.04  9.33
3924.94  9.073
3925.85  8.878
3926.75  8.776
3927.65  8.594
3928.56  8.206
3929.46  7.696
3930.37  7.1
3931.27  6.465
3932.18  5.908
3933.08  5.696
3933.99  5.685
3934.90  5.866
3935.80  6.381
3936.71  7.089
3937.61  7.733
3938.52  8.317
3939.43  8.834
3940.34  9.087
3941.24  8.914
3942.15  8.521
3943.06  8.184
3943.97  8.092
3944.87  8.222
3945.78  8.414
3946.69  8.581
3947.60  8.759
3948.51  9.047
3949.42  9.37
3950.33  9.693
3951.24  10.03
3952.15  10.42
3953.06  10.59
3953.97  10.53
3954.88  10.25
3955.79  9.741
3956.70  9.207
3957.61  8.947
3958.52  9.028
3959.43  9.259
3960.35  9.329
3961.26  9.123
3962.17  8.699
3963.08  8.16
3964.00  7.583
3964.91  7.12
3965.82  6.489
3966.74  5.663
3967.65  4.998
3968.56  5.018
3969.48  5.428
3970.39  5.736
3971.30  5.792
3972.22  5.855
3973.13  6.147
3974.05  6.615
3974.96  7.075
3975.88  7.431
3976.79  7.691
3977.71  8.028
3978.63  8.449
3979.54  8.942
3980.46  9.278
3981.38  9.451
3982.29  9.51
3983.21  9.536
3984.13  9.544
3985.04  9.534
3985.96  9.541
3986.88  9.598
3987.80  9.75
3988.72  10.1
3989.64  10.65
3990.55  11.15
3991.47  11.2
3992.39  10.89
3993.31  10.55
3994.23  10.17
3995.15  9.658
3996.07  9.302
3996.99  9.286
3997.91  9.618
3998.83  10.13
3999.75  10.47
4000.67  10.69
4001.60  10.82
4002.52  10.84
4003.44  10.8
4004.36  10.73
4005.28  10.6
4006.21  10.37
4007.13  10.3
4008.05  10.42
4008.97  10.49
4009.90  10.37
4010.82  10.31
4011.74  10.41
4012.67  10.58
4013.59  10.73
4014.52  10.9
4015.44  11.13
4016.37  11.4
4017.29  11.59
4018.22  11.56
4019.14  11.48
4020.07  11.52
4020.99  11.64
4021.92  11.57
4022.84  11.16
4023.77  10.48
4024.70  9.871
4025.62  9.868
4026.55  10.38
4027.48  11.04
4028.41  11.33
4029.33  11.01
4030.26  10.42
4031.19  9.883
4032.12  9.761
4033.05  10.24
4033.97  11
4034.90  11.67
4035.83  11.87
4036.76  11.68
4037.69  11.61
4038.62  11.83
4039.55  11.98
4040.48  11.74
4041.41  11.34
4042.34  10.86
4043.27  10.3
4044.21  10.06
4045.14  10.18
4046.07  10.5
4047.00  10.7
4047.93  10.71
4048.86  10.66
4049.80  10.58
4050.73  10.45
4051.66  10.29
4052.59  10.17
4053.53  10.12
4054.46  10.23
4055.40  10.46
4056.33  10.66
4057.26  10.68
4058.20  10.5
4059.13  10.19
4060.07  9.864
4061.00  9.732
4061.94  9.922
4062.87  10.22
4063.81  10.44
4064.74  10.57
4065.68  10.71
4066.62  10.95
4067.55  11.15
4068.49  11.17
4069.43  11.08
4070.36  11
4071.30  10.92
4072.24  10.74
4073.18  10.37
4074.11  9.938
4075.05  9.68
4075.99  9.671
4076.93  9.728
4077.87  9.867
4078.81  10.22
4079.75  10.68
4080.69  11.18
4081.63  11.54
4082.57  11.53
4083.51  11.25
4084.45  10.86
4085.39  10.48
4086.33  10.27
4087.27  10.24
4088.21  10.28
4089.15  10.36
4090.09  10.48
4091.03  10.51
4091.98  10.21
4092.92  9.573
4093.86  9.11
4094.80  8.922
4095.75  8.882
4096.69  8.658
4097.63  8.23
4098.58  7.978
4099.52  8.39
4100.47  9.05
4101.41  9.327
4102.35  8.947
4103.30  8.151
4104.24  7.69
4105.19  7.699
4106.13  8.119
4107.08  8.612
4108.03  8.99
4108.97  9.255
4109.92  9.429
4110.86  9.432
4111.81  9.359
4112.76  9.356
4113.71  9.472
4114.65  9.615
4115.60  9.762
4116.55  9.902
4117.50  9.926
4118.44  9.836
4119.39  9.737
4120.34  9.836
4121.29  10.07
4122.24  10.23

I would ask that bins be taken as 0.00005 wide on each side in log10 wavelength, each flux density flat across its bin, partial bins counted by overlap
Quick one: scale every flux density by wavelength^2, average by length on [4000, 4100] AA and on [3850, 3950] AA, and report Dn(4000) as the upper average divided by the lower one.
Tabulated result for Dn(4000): 1.33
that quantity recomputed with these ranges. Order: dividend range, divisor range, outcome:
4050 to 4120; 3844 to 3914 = 1.26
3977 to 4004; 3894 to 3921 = 1.14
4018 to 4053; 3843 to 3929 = 1.34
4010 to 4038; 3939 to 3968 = 1.30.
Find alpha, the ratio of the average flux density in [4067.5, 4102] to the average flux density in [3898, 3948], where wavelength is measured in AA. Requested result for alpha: 1.2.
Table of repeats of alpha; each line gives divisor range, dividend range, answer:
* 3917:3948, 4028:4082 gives 1.32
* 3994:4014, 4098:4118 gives 0.87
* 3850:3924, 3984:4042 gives 1.22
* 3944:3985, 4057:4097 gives 1.25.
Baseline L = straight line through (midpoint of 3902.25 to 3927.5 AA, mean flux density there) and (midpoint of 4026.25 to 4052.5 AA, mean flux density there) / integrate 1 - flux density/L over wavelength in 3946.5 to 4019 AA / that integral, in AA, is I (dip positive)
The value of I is 6.1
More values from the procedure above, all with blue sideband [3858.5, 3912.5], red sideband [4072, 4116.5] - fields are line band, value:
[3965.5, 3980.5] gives 4.0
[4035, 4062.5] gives -3.7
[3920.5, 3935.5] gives 1.9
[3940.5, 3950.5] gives 0.4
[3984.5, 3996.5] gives -1.2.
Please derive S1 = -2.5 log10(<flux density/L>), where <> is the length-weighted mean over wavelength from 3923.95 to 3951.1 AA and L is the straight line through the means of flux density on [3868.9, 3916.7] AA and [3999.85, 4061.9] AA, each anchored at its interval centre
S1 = 0.16 mag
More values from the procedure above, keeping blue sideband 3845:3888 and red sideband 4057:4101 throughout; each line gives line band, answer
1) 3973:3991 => 0.066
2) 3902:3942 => 0.065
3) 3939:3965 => 0.029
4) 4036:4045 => -0.138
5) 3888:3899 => 0.166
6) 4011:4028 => -0.125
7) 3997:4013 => -0.083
